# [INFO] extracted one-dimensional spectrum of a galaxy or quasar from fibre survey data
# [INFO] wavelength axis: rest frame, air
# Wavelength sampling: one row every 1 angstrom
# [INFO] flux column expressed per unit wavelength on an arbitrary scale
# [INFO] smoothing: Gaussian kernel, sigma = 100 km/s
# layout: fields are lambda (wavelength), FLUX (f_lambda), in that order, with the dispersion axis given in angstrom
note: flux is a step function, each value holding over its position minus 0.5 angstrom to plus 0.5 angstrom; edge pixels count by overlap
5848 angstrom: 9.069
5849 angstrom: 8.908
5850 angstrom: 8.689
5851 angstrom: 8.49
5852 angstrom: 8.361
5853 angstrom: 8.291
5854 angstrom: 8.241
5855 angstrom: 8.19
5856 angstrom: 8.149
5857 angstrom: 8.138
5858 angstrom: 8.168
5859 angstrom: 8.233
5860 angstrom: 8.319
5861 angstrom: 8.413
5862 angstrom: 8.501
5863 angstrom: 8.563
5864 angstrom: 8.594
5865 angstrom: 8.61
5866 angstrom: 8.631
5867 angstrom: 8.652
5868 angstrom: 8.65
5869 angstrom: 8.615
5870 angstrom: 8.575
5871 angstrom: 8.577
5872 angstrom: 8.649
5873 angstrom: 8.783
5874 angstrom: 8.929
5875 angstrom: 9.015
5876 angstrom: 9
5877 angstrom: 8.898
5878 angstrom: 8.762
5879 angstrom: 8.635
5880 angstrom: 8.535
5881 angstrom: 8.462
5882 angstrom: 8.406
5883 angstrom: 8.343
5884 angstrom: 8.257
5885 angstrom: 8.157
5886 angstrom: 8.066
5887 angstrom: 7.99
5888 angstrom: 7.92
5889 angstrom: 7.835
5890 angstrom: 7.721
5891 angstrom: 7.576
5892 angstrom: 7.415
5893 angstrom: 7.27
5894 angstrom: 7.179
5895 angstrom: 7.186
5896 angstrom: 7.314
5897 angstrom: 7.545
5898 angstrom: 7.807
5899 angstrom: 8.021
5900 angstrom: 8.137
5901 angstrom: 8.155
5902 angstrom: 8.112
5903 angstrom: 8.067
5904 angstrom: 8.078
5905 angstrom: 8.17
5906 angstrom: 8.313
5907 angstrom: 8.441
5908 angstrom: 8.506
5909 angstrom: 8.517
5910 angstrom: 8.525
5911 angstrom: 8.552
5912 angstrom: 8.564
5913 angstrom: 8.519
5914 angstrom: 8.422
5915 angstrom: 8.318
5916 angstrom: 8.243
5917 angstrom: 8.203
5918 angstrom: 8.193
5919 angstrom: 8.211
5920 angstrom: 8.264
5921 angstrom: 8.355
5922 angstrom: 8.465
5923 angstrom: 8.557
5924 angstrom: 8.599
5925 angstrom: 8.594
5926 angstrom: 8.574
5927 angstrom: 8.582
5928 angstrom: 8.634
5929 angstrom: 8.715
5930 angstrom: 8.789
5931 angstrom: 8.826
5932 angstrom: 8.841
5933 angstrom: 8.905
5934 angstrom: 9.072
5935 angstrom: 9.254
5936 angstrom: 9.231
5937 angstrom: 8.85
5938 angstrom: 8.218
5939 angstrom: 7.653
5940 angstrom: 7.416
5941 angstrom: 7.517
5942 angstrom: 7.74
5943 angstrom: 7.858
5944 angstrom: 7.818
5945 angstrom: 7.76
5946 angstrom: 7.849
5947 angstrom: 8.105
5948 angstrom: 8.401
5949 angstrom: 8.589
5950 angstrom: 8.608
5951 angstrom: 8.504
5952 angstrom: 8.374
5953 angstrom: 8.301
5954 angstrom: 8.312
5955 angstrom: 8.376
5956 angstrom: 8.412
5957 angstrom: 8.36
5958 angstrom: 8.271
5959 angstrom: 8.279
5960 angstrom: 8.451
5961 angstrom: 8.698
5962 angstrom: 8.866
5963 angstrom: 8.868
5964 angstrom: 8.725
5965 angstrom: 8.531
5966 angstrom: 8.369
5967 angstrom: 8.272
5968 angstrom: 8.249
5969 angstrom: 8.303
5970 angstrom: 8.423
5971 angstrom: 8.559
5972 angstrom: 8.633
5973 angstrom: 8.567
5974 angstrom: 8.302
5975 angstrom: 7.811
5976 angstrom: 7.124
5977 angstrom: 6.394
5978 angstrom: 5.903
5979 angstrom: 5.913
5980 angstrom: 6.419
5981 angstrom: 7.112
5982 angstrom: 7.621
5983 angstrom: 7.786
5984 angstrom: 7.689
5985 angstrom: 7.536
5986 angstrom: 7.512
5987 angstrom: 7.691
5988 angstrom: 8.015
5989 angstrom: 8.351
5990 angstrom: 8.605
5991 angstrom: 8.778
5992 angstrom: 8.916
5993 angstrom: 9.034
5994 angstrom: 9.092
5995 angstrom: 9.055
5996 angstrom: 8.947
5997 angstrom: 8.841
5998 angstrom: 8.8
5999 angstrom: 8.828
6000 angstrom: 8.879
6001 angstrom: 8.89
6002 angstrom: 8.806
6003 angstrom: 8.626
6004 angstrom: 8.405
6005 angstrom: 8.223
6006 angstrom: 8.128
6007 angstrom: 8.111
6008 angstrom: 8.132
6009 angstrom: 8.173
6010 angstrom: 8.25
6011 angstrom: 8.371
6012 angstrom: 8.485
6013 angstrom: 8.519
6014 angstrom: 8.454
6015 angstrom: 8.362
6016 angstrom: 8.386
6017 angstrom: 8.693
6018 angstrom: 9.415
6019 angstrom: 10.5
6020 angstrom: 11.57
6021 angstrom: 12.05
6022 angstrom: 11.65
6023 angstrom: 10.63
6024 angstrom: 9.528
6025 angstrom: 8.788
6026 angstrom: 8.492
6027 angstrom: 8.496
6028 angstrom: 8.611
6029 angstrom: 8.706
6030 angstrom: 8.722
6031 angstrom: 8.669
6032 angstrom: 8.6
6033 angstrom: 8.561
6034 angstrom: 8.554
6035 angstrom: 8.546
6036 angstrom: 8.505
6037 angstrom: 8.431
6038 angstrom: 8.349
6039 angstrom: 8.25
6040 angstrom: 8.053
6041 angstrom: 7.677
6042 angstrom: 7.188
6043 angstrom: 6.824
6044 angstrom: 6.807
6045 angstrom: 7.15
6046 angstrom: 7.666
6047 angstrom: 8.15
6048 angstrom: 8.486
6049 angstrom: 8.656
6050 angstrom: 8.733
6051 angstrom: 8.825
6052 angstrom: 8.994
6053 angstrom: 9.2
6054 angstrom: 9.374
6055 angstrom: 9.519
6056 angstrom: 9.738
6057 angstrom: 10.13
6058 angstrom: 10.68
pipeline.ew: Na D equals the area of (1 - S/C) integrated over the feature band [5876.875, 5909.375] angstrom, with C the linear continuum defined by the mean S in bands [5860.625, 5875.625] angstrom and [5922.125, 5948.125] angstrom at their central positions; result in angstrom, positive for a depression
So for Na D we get 2.0 angstrom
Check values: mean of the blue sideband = 8.66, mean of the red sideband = 8.4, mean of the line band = 8.04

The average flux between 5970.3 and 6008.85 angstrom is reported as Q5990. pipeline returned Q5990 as 8.11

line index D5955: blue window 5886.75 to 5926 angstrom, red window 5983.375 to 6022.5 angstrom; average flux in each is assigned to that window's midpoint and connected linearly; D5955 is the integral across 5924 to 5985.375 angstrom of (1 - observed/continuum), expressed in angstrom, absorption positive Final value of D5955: 1.9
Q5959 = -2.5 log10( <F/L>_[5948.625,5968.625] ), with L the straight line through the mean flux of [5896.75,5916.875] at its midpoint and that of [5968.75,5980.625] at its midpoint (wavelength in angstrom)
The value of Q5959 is -0.11 mag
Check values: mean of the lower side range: 8.26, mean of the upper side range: 7.51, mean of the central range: 8.47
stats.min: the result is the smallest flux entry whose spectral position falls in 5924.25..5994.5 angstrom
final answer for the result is 5.903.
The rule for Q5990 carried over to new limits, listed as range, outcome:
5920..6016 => 8.29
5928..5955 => 8.37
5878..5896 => 7.94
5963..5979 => 7.97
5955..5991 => 7.98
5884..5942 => 8.23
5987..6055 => 8.69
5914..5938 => 8.61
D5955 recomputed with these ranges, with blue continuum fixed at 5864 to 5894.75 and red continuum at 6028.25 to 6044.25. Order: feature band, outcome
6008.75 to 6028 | -2.59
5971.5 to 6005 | 0.56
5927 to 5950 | -0.28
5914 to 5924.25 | -0.06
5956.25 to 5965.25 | -0.33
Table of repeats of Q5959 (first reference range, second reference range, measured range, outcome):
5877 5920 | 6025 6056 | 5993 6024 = -0.09 mag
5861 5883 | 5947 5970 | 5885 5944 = 0.04 mag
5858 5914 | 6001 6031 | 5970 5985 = 0.18 mag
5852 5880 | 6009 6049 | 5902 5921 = 0.03 mag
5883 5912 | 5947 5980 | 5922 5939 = -0.09 mag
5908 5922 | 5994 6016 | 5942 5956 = 0.03 mag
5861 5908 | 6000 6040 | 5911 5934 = -0.01 mag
